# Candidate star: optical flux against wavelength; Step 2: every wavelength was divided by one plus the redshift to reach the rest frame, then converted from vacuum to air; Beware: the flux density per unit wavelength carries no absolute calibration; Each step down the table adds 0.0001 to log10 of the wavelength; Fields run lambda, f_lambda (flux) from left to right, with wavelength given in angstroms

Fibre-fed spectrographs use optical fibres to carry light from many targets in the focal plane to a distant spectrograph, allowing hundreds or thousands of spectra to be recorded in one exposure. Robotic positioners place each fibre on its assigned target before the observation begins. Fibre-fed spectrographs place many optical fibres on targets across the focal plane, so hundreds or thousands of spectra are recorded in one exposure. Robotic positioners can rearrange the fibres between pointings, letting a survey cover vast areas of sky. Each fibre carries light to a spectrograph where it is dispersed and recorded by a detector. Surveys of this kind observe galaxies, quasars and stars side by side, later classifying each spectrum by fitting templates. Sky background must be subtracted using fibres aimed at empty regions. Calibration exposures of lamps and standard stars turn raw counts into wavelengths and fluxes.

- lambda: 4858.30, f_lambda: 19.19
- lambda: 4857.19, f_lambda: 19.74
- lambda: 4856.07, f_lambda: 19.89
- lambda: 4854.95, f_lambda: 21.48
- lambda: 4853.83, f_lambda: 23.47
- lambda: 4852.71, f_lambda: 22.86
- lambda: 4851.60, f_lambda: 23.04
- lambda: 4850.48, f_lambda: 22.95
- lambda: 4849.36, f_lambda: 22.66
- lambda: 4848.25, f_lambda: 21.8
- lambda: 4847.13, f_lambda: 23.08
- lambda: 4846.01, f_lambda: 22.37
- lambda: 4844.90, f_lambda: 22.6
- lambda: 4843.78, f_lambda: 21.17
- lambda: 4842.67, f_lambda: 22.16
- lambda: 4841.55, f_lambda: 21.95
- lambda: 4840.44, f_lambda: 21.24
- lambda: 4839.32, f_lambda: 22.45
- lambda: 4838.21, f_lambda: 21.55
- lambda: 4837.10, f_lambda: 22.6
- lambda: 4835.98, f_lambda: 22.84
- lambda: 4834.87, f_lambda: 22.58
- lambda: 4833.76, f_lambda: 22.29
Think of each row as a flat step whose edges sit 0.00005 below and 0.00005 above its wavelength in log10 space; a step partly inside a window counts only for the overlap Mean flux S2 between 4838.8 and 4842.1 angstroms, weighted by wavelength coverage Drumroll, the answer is 21.9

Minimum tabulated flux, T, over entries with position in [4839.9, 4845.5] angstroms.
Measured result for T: 21.17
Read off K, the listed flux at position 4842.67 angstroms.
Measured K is 22.16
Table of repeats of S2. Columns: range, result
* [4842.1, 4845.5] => 22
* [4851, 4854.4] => 23.1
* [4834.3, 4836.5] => 22.8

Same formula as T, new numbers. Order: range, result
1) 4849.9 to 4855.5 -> 21.48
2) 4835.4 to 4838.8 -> 21.55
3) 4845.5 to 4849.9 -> 21.8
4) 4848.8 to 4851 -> 22.66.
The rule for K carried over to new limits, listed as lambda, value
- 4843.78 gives 21.17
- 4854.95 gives 21.48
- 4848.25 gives 21.8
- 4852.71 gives 22.86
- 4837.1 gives 22.6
